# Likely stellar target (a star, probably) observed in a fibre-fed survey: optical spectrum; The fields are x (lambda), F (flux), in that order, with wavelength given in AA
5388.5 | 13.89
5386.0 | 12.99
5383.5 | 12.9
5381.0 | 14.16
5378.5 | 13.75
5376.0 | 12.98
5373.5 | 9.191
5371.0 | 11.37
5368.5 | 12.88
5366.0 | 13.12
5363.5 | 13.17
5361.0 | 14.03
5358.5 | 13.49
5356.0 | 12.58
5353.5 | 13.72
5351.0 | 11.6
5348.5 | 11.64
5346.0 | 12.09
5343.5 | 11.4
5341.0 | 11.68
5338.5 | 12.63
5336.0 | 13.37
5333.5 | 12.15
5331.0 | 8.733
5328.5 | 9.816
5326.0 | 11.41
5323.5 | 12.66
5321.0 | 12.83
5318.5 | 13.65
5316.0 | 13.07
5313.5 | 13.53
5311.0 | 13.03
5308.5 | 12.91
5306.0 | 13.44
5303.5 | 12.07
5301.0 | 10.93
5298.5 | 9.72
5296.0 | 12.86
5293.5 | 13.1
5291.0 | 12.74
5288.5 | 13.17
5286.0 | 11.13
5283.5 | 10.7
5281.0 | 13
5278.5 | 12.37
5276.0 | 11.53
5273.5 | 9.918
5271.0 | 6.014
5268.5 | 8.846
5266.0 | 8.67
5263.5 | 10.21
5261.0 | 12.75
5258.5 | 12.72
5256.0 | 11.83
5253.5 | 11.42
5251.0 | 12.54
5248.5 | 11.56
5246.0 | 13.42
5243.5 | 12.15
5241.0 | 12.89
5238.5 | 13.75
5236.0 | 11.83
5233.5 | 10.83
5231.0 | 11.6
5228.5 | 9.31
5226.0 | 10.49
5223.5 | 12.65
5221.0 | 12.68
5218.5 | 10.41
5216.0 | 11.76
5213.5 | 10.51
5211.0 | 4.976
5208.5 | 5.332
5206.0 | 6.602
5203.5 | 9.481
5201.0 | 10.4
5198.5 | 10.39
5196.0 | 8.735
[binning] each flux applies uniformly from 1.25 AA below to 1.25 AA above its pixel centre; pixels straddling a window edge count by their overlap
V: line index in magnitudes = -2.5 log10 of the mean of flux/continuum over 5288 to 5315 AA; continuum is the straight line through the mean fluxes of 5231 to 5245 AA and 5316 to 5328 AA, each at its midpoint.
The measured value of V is 0.00 mag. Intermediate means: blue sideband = 12.2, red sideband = 12.5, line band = 12.5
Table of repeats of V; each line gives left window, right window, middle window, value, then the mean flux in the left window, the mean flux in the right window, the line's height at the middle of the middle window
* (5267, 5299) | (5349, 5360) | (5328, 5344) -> 0.08 mag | 11.2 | 12.8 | 12.4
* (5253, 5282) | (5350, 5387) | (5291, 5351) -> -0.03 mag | 10.7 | 12.8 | 11.8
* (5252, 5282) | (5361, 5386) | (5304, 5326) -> -0.12 mag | 10.8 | 12.7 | 11.6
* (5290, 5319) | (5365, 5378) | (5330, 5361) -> 0.00 mag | 12.6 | 12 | 12.2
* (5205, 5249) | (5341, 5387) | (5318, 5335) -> 0.05 mag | 10.7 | 12.6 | 12.1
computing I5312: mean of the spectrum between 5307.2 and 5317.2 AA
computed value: 13.1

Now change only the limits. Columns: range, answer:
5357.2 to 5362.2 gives 13.7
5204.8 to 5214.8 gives 6.88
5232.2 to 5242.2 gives 12.3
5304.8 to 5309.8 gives 13.2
